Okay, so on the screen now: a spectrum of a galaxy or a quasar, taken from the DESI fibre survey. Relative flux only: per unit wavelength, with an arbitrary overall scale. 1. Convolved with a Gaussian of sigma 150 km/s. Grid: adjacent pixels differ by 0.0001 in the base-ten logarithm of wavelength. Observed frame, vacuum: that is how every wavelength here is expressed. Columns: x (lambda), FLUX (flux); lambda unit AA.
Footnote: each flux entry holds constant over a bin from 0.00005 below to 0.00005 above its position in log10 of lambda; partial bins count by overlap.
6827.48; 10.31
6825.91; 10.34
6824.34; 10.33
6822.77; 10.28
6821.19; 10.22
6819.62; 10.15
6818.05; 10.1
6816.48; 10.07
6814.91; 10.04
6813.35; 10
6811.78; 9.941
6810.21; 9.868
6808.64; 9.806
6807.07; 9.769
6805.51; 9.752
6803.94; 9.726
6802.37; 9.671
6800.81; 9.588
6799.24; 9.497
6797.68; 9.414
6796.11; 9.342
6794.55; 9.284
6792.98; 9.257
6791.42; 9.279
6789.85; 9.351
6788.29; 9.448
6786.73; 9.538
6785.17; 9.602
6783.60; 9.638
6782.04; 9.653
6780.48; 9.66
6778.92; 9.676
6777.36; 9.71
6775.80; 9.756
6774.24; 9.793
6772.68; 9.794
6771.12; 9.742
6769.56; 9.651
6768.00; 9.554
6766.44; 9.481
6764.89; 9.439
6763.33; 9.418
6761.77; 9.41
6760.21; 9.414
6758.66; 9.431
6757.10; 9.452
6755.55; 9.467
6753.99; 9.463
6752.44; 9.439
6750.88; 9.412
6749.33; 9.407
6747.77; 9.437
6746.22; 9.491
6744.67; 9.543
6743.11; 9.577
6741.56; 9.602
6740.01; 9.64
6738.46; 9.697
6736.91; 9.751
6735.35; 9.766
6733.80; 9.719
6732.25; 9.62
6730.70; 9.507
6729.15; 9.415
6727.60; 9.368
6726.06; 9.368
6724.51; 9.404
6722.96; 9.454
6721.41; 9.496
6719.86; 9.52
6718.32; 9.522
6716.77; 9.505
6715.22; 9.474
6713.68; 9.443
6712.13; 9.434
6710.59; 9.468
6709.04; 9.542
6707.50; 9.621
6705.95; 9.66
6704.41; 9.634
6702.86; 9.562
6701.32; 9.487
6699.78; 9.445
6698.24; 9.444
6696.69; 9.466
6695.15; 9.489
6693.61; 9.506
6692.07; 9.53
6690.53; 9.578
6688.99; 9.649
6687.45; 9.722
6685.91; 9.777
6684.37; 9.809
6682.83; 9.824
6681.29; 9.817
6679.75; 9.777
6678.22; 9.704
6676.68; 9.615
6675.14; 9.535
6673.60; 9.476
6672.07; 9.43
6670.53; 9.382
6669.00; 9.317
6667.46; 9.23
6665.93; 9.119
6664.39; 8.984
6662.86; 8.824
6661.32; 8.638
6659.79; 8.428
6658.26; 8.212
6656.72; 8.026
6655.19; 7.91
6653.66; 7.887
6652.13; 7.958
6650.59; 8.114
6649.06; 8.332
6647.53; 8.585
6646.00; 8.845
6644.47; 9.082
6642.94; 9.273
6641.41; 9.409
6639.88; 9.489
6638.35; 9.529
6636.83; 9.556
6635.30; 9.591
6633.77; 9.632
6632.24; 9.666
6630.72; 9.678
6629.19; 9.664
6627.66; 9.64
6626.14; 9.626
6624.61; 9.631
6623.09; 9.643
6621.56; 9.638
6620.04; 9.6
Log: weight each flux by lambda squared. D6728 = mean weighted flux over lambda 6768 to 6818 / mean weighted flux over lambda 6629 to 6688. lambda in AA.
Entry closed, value 1.10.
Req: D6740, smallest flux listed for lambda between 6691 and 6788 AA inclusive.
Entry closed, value 9.368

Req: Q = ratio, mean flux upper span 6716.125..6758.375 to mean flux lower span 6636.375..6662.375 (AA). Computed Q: 1.10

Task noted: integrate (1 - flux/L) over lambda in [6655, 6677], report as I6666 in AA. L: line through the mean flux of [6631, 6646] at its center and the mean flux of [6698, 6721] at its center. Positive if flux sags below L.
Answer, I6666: 1.2 AA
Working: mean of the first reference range 9.45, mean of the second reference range 9.52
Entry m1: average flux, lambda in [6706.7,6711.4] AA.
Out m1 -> 9.54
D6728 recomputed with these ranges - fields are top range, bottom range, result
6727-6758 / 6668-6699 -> 1.01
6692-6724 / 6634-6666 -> 1.10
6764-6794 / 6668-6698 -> 1.03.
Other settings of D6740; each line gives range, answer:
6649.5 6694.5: 7.887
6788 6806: 9.257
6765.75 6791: 9.351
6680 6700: 9.444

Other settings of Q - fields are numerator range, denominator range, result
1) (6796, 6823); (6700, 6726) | 1.04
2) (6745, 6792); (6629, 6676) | 1.06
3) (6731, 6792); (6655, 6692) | 1.03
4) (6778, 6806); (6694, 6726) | 1.00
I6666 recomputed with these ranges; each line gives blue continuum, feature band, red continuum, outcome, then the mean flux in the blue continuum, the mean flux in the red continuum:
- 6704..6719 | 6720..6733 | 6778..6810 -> 0.10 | 9.53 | 9.55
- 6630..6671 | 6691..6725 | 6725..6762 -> -0.81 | 8.91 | 9.52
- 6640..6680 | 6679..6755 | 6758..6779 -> -2.49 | 8.89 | 9.59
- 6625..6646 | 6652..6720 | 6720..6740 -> 1.56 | 9.5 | 9.55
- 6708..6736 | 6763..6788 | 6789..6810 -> -0.29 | 9.5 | 9.53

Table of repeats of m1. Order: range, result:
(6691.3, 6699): 9.48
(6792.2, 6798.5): 9.33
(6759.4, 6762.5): 9.42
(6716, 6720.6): 9.52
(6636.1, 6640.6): 9.54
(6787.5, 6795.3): 9.32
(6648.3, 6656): 8.04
